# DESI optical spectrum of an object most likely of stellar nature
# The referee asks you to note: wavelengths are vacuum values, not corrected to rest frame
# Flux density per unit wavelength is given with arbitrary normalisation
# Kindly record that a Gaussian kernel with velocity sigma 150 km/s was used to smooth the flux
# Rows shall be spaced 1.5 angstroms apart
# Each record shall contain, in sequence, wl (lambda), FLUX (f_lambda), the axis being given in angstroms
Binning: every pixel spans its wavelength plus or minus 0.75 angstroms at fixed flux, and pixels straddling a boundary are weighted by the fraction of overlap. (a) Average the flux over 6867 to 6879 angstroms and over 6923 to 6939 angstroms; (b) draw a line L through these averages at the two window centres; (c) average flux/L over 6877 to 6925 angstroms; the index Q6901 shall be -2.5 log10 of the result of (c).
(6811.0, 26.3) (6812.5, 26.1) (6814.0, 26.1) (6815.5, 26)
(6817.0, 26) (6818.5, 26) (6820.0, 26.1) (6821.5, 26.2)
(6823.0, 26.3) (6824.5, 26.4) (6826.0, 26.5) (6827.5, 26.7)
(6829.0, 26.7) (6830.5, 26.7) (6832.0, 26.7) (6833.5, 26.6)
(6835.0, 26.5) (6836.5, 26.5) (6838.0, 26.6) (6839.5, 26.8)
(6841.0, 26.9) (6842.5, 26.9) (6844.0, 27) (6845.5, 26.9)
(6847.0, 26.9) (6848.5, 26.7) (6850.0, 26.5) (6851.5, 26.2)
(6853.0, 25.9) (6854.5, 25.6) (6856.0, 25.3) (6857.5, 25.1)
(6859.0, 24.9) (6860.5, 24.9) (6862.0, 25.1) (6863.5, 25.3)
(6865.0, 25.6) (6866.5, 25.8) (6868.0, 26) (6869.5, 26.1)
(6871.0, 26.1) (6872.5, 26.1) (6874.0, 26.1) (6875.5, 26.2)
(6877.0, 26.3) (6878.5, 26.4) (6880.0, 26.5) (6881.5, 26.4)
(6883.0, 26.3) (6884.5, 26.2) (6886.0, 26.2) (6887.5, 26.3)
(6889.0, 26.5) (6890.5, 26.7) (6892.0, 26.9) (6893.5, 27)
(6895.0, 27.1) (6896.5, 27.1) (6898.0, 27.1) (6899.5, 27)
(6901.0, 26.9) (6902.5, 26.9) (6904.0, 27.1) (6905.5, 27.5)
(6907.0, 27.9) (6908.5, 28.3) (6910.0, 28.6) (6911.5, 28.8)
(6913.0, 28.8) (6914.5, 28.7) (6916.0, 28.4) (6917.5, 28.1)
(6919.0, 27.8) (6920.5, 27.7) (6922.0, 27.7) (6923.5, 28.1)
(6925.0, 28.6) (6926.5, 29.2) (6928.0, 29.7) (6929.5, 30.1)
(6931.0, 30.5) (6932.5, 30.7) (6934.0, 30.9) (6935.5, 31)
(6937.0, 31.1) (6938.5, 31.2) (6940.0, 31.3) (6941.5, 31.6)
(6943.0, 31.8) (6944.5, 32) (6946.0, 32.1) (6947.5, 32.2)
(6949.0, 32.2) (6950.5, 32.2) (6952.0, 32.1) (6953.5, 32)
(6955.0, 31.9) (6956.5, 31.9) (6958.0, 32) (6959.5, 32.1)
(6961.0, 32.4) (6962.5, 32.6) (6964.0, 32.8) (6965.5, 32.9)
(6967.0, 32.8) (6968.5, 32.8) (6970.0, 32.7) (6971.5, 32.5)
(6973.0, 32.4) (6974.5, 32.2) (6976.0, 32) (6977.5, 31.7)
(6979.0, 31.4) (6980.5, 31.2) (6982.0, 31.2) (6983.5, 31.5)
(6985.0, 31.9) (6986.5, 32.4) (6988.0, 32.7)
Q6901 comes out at 0.029 mag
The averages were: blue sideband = 26.2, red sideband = 30.1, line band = 27.3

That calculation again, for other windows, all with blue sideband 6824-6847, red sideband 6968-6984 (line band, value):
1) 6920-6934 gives 0.03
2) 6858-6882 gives 0.09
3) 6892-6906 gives 0.08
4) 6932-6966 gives -0.03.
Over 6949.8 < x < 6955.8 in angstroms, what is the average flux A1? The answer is 32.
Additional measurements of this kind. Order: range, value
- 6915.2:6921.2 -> 28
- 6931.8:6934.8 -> 30.8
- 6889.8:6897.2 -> 27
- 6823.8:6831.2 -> 26.6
